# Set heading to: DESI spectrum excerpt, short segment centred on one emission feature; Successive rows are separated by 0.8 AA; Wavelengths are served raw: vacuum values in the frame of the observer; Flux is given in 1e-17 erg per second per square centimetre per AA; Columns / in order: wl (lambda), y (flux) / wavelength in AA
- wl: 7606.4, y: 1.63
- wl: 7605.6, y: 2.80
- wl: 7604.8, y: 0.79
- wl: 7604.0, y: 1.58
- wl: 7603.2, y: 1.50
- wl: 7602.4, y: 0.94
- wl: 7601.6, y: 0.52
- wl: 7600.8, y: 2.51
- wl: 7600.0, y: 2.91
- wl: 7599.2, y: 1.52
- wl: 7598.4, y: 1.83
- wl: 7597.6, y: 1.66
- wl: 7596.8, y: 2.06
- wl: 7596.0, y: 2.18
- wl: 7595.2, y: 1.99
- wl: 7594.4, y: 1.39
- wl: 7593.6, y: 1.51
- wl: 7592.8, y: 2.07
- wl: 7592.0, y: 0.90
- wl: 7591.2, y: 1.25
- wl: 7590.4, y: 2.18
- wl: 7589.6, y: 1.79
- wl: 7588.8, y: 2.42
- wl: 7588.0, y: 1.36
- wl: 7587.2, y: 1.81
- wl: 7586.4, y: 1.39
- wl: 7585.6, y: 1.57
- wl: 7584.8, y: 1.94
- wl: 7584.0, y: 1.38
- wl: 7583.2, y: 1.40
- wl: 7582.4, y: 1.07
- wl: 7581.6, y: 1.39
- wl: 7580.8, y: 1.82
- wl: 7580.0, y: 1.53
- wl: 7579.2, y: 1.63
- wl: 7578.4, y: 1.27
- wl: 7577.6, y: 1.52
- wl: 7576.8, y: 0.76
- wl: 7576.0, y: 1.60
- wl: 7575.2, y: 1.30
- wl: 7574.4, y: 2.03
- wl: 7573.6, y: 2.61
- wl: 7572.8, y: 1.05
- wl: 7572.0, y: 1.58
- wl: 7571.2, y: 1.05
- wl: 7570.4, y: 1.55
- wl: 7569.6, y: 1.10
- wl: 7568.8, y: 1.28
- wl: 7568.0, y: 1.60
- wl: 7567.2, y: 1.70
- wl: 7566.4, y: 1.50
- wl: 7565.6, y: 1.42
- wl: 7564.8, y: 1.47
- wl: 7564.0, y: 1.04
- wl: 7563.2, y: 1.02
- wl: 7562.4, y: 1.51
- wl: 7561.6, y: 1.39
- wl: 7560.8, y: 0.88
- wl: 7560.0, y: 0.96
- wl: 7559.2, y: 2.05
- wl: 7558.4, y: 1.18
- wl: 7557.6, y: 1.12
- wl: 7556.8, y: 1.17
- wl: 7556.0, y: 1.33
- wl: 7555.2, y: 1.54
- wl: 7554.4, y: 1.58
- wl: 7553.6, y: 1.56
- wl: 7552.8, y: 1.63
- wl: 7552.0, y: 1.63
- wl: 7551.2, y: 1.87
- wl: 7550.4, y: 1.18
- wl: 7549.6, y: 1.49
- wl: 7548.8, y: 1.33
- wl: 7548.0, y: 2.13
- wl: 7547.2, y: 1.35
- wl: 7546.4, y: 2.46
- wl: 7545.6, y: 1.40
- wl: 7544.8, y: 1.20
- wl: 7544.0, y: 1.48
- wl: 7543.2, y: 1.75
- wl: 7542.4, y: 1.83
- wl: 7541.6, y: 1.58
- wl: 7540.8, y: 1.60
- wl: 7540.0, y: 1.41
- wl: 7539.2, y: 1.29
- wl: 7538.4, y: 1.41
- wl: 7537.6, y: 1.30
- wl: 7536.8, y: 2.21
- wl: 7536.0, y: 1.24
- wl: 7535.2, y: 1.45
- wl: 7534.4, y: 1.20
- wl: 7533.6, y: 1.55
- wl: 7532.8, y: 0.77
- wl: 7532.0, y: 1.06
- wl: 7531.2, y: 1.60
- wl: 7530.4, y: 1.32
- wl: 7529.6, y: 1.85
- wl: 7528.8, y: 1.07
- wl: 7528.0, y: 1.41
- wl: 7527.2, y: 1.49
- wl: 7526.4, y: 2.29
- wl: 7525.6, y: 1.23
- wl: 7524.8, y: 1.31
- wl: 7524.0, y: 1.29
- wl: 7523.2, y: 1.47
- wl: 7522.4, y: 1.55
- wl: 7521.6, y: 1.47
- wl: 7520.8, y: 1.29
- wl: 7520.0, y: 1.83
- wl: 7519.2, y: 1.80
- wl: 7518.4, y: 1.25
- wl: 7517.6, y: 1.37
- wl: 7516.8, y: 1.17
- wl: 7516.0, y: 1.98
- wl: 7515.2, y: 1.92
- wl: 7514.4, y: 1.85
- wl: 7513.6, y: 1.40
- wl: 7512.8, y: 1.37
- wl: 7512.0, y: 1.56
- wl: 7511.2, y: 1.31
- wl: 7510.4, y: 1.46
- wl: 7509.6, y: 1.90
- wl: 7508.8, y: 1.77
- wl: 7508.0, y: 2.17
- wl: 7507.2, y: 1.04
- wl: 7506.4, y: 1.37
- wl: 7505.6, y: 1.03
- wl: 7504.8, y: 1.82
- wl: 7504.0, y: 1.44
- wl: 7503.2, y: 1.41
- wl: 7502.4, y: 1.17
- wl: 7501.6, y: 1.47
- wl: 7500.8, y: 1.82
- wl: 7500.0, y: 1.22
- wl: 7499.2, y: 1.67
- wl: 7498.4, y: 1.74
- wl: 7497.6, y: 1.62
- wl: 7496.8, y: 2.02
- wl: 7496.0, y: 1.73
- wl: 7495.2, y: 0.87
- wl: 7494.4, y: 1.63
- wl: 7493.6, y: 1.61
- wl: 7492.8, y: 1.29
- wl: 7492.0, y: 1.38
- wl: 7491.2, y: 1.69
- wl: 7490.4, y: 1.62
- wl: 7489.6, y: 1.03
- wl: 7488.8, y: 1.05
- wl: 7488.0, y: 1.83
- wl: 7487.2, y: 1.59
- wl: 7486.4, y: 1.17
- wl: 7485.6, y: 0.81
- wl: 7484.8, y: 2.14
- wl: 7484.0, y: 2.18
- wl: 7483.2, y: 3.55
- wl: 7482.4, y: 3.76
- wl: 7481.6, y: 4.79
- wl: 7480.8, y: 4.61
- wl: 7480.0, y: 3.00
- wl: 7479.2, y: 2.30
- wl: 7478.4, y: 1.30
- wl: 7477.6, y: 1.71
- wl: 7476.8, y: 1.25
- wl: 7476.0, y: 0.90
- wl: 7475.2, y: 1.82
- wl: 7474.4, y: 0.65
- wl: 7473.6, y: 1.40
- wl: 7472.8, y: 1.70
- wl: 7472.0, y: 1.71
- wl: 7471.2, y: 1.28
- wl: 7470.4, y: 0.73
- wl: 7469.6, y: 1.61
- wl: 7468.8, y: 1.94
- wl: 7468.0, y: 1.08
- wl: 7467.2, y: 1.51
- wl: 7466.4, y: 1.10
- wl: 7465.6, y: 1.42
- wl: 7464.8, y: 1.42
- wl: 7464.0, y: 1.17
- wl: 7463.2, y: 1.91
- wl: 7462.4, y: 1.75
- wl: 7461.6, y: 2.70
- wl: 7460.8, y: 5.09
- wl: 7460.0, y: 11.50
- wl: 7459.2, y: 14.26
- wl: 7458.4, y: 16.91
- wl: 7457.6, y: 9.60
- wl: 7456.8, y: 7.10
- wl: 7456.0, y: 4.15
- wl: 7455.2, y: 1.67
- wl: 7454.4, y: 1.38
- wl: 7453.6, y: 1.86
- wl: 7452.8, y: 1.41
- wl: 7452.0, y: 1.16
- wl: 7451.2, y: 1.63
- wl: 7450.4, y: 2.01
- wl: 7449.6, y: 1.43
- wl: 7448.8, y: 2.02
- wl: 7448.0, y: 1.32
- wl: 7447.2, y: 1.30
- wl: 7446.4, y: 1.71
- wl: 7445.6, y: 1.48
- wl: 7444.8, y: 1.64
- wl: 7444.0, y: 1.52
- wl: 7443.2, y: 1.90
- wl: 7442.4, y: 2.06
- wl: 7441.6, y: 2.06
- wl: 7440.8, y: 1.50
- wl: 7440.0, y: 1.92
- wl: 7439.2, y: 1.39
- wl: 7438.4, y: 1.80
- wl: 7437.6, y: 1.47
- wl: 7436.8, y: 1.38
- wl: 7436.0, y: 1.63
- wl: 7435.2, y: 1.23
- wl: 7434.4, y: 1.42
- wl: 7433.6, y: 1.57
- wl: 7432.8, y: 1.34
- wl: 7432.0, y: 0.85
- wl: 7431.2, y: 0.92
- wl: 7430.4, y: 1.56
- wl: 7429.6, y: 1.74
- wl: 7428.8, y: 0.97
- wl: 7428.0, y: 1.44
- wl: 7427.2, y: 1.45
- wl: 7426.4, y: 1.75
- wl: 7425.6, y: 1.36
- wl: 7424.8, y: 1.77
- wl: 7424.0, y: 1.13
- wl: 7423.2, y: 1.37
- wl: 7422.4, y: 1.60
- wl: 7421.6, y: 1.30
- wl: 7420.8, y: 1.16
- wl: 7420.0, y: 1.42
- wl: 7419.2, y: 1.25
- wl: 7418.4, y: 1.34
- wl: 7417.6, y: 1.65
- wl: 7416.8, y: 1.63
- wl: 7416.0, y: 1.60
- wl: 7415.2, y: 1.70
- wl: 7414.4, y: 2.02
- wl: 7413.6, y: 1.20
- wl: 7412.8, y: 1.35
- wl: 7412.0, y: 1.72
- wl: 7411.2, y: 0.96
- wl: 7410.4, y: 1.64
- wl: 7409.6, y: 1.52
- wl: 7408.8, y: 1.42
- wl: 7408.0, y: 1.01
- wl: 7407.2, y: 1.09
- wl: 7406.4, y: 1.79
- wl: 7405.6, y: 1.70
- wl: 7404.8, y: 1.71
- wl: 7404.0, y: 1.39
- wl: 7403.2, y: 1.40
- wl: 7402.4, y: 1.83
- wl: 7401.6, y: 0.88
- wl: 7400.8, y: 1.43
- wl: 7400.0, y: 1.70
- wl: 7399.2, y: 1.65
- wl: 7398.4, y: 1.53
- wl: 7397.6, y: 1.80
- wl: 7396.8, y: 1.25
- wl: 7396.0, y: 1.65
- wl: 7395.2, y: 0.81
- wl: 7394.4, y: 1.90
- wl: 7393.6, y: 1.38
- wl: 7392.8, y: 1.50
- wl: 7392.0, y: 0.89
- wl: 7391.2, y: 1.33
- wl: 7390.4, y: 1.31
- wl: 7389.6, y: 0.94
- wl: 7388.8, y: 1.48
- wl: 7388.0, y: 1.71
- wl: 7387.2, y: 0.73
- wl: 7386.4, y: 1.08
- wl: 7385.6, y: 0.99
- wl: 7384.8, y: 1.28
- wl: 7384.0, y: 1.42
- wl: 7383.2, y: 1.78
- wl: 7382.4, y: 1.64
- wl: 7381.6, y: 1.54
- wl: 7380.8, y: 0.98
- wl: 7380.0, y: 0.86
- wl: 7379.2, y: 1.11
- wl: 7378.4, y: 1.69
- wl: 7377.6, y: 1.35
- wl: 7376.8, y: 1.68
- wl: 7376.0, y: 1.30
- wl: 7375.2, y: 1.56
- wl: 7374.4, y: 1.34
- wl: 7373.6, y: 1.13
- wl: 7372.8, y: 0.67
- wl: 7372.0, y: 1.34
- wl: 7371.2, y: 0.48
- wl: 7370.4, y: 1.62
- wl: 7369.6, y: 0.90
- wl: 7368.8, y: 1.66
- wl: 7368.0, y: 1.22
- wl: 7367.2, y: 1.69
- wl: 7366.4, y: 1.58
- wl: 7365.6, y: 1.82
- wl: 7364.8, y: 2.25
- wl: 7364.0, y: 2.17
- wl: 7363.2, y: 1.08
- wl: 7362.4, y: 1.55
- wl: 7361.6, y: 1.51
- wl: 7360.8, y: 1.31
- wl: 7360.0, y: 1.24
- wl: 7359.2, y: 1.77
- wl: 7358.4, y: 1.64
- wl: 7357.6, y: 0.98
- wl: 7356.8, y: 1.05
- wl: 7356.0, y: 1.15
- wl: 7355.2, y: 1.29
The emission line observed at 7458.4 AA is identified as H-alpha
